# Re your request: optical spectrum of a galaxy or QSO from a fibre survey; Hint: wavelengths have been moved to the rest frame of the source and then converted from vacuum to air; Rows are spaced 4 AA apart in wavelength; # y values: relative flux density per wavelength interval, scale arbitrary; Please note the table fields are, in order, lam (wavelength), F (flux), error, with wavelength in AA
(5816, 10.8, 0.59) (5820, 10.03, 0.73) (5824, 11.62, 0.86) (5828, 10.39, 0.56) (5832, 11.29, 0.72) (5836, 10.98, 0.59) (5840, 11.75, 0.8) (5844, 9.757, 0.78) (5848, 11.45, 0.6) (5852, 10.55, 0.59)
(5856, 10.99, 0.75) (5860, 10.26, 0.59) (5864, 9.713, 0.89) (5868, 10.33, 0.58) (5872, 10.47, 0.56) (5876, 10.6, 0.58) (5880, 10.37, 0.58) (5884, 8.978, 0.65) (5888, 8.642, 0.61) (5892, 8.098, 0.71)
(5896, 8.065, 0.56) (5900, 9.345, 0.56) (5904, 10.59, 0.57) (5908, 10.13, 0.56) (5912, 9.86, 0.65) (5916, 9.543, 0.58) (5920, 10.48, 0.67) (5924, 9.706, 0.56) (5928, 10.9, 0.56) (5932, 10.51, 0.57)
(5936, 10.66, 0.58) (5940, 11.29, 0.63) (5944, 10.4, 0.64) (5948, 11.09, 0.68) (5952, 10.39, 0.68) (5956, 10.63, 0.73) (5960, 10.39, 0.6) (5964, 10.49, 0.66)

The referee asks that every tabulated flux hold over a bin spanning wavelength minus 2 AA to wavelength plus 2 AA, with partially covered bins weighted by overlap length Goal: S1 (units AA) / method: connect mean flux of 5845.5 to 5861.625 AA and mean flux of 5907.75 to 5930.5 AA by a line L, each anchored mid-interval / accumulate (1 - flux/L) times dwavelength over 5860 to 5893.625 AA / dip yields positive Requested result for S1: 2.7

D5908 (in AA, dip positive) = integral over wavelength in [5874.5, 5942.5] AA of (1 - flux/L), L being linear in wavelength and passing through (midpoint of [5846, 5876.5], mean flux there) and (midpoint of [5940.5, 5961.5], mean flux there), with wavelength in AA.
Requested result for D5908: 4.7 AA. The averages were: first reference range 10.5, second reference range 10.6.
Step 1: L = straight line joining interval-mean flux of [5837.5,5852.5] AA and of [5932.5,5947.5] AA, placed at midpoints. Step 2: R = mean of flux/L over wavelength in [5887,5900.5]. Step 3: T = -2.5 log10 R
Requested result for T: 0.27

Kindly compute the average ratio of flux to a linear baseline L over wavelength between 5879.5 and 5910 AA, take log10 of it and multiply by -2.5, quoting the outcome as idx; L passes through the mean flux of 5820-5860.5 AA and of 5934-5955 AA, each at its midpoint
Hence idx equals 0.17 mag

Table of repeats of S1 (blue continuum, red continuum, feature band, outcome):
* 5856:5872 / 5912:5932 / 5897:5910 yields 0.41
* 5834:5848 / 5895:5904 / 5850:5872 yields -0.11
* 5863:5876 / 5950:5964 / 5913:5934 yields 0.38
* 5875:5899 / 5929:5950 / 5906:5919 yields 0.02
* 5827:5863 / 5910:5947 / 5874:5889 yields 1.29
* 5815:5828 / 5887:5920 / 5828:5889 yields -1.80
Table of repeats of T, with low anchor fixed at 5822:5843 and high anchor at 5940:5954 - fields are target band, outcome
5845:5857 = 0.02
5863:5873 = 0.08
